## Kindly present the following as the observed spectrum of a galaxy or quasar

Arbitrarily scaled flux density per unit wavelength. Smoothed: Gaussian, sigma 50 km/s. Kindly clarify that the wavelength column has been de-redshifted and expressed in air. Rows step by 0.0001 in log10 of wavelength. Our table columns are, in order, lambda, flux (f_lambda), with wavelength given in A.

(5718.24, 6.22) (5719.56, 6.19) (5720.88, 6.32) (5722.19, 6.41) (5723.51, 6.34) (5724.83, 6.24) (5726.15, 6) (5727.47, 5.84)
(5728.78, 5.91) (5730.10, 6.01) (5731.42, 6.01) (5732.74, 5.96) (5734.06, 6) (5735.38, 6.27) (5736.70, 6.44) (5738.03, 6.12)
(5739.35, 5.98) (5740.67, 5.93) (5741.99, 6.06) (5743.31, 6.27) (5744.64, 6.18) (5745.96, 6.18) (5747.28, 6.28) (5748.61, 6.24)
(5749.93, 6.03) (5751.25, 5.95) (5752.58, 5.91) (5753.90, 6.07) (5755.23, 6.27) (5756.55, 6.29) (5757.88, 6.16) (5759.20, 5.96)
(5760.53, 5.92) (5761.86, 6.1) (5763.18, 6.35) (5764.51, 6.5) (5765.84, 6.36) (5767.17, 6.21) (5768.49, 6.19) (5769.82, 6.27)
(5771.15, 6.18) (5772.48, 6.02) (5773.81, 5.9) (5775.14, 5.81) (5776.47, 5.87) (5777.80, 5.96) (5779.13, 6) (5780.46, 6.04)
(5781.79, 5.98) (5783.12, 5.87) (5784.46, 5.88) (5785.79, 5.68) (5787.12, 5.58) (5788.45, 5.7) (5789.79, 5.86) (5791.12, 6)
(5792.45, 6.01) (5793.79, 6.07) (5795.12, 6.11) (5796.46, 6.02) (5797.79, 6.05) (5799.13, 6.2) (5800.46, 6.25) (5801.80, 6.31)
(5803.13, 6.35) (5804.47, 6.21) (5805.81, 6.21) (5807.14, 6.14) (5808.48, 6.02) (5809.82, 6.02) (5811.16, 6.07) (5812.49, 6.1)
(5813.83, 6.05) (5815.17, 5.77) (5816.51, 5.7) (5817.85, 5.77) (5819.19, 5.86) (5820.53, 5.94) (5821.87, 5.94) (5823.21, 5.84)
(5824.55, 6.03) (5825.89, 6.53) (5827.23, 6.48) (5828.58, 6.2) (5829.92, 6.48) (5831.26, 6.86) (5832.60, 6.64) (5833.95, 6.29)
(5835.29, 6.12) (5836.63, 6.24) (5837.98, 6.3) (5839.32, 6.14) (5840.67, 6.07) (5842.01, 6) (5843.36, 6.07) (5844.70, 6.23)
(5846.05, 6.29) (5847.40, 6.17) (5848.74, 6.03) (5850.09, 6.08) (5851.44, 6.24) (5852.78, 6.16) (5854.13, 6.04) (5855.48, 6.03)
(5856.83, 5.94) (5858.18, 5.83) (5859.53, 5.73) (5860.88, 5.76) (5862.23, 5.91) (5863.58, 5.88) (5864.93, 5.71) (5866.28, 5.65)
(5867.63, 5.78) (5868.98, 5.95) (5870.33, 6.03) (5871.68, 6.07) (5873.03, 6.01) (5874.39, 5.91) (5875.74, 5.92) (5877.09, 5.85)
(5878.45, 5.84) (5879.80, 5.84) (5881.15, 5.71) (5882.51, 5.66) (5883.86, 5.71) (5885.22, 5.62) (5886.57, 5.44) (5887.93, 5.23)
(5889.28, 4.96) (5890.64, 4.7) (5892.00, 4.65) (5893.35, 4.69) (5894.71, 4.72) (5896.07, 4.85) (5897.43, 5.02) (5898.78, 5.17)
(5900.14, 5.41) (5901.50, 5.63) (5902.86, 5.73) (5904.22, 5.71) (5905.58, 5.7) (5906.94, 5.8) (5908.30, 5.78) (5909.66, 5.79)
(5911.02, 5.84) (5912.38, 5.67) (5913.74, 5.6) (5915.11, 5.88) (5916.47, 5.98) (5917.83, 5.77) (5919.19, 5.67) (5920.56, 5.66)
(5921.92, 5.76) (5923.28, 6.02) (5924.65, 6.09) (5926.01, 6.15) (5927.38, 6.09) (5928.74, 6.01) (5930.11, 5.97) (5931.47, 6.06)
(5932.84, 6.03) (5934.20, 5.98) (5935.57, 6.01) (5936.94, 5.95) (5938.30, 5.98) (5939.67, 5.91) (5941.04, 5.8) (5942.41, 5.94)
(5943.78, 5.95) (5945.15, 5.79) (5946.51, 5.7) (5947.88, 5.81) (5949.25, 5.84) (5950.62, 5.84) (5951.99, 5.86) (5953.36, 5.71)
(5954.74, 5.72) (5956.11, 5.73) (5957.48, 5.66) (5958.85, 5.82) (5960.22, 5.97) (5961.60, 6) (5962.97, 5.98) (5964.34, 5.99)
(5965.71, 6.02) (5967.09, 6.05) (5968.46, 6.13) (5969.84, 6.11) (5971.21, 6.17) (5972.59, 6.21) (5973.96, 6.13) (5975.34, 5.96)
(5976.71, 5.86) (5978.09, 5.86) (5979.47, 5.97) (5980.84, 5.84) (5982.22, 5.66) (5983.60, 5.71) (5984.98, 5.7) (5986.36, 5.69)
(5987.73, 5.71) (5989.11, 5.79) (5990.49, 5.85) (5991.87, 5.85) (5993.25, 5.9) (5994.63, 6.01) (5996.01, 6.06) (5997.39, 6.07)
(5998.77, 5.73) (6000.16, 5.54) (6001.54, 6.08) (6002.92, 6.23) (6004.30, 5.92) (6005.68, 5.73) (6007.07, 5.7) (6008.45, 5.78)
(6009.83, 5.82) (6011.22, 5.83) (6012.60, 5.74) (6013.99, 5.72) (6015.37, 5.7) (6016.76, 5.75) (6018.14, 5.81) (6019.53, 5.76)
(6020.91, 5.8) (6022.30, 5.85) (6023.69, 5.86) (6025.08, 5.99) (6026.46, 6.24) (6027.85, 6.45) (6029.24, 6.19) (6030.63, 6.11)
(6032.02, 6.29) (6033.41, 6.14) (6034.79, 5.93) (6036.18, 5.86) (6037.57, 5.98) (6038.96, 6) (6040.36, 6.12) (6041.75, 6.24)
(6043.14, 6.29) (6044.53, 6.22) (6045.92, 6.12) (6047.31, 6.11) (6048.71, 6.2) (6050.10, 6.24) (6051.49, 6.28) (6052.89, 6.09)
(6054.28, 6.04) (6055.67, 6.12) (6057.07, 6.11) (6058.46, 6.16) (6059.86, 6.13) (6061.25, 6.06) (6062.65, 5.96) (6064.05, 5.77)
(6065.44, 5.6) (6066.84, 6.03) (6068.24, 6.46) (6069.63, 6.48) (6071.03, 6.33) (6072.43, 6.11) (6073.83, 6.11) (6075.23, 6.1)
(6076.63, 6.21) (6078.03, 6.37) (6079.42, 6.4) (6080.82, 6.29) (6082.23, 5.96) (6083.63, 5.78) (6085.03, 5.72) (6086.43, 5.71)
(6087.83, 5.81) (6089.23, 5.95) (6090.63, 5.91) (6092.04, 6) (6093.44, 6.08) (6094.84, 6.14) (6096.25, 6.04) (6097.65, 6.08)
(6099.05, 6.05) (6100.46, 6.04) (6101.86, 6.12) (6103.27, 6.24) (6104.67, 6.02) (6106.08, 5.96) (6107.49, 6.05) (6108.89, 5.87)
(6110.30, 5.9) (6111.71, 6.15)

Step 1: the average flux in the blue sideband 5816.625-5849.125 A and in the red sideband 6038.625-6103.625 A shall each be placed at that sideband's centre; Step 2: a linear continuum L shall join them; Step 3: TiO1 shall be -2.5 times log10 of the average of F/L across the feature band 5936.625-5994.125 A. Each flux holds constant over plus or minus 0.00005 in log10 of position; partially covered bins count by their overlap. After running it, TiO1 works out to 0.04 mag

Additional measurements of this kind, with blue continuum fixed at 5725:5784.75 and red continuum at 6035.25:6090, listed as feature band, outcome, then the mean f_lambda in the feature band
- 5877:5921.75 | 0.112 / 5.49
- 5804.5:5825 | 0.021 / 5.97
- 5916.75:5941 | 0.026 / 5.94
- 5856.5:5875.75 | 0.039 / 5.87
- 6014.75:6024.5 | 0.055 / 5.79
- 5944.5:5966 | 0.045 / 5.84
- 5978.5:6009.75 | 0.045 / 5.84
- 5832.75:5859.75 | -0.005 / 6.11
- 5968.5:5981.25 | 0.012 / 6.02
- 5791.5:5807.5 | -0.013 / 6.16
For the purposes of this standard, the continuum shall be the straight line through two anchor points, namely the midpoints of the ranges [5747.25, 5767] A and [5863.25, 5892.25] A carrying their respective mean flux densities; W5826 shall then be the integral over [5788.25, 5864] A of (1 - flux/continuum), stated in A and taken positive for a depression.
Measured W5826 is -3.0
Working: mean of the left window 6.16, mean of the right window 5.65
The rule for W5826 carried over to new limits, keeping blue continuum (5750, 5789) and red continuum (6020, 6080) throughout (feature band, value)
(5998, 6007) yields 0.36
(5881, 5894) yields 1.82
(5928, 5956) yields 0.90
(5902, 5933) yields 1.14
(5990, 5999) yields 0.25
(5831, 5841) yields -0.44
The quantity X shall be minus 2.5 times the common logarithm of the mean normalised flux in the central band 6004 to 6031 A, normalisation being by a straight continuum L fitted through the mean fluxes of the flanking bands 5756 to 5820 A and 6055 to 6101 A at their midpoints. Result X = 0.03 mag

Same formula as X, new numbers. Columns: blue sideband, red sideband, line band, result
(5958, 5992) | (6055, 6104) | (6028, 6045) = -0.02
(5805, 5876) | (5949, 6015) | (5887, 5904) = 0.18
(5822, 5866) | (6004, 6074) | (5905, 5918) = 0.06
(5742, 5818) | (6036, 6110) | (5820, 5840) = -0.04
